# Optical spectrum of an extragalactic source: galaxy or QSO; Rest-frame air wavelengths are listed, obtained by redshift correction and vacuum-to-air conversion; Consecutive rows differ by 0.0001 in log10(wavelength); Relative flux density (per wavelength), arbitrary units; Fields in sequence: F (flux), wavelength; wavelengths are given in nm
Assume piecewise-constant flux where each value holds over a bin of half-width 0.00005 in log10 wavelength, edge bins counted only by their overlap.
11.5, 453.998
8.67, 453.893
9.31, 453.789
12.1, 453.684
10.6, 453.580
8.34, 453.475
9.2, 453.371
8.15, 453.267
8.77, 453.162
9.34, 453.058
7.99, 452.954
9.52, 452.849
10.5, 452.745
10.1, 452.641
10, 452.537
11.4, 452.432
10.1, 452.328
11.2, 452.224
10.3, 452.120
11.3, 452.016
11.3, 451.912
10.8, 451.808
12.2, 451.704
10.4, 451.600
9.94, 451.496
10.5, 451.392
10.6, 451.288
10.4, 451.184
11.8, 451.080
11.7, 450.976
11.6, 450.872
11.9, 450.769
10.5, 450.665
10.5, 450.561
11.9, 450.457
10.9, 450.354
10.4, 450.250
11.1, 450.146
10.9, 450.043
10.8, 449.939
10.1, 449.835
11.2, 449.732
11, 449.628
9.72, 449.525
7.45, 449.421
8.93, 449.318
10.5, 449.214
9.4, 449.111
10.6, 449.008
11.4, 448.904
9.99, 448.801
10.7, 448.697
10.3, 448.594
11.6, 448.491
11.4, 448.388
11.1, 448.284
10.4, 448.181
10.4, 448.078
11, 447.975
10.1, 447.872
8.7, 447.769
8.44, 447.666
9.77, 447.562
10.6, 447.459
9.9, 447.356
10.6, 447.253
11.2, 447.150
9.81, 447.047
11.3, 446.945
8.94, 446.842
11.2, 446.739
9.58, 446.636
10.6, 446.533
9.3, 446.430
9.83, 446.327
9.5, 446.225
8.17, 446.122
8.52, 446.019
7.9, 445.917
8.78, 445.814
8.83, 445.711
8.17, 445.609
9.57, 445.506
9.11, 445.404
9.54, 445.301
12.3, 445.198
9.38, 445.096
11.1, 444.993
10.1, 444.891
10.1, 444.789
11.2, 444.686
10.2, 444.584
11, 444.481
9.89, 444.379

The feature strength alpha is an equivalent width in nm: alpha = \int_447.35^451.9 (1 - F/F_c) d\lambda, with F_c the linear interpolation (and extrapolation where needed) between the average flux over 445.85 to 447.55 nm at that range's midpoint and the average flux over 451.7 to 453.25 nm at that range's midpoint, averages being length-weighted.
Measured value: -0.24 nm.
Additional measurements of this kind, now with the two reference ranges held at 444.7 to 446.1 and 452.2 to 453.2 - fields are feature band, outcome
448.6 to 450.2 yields -0.09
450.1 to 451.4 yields -0.17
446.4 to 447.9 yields -0.07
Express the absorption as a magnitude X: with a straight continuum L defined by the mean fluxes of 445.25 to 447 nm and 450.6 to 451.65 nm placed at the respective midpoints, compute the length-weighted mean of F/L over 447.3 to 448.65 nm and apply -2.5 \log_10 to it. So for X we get -0.04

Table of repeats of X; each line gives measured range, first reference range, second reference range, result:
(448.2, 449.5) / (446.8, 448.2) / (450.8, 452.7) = 0.007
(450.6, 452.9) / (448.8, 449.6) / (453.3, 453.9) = -0.112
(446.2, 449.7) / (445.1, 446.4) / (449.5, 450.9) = -0.015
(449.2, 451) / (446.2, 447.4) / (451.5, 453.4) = -0.047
